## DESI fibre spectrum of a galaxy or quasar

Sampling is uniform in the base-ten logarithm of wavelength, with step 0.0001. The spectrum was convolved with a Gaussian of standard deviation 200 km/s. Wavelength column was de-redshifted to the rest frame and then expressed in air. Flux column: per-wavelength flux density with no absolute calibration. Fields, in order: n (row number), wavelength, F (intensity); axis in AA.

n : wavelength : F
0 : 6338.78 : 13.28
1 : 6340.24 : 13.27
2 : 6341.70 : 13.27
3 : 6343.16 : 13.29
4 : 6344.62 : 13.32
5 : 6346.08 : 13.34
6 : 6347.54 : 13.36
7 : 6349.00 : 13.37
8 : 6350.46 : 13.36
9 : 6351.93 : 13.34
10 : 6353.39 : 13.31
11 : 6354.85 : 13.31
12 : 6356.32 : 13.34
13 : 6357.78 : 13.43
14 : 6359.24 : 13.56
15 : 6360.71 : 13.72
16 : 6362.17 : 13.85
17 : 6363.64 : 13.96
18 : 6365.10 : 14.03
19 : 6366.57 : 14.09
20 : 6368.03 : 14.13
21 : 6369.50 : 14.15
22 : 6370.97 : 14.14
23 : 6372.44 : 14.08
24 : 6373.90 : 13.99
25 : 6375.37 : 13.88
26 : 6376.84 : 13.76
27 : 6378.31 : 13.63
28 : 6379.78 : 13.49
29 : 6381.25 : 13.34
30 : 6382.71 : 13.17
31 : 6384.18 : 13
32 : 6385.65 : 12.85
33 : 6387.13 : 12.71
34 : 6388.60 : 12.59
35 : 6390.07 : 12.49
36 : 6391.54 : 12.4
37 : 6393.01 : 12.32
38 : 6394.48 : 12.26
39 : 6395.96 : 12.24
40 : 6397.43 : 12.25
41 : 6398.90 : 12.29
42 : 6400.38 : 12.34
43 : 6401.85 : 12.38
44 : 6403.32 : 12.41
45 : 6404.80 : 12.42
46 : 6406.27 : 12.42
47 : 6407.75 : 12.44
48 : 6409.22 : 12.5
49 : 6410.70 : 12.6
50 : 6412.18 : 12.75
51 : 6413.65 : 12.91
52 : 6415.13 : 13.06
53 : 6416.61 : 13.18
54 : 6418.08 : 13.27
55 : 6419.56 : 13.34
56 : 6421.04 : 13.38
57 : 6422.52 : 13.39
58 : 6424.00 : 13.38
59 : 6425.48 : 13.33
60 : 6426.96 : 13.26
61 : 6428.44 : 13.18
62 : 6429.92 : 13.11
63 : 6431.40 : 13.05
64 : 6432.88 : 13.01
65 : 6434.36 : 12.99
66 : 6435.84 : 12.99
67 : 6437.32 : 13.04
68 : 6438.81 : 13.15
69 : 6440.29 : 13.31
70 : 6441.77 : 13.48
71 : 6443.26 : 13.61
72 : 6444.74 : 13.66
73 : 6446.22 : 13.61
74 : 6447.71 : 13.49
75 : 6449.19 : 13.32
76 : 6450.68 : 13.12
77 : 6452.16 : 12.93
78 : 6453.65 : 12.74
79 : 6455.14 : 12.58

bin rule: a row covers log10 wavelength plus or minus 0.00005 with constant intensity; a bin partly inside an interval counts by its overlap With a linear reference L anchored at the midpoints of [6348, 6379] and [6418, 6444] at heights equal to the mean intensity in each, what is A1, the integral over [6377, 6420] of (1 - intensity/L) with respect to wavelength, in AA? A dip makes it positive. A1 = 2.4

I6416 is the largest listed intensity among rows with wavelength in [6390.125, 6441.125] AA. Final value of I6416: 13.39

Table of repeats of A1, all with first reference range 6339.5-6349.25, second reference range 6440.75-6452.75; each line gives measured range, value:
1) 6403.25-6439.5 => 1.1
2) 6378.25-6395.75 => 0.7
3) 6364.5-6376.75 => -0.6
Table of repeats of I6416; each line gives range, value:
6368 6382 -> 14.15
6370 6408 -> 14.14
